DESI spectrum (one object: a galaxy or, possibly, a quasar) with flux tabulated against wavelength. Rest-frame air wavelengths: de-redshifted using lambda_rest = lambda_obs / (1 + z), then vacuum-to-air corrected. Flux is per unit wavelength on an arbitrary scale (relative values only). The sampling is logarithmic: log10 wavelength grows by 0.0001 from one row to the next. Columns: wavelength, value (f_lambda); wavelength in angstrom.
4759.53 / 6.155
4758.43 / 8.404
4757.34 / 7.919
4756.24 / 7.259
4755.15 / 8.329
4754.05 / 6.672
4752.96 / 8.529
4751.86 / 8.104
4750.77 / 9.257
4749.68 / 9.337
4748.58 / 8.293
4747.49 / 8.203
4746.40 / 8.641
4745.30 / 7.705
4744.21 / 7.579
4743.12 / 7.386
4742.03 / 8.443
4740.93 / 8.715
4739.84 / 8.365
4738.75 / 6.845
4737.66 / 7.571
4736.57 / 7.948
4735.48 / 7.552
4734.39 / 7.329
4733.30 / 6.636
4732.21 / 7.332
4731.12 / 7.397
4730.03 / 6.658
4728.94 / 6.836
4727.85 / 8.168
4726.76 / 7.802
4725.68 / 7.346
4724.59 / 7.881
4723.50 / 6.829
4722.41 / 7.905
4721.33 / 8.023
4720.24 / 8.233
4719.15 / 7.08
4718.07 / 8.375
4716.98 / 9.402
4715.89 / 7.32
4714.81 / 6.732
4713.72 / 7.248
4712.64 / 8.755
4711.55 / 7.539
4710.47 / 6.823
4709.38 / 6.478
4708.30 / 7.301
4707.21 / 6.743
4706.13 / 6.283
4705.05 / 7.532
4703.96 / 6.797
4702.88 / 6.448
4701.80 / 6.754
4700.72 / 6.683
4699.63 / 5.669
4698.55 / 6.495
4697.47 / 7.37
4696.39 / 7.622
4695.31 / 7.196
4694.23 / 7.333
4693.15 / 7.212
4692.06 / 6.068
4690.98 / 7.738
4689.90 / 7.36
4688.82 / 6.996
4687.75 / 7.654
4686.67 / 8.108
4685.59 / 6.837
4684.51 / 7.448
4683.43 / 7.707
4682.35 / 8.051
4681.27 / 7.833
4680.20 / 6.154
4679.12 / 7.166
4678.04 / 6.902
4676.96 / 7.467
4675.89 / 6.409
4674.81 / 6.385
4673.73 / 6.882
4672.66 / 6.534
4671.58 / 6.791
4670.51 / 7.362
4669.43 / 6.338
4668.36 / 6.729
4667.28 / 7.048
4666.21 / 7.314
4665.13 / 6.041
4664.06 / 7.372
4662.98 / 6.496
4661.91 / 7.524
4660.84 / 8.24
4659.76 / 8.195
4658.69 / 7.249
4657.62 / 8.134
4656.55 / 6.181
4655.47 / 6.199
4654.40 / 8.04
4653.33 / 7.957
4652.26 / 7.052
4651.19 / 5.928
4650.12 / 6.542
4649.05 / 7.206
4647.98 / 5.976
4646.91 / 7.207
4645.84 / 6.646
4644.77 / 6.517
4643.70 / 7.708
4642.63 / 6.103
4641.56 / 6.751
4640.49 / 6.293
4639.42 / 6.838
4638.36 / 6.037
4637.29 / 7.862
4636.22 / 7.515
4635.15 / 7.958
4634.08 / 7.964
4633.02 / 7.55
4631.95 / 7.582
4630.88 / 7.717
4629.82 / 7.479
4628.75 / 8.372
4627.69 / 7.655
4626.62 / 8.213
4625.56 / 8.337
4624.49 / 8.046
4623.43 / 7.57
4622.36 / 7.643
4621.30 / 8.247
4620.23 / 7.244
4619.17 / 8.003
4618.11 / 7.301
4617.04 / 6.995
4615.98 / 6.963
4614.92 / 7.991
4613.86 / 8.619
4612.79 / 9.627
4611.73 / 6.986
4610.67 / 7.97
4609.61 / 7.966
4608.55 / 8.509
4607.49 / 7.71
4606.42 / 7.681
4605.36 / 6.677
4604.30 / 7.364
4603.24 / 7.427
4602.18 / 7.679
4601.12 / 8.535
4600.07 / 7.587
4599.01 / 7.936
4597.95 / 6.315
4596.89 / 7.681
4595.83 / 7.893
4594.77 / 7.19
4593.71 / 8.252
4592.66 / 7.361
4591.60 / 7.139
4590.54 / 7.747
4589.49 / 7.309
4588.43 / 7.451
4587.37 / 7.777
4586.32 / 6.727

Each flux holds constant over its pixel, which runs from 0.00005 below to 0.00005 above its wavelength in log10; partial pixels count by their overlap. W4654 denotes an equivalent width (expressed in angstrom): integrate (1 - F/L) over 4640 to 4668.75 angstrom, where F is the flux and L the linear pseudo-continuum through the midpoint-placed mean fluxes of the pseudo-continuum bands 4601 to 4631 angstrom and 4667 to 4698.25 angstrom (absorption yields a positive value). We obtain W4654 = 1.6 angstrom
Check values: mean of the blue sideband 7.8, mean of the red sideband 7.12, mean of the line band 6.99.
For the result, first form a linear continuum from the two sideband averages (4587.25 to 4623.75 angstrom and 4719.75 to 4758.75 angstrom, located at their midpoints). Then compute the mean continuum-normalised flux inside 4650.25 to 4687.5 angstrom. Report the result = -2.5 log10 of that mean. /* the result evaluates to 0.09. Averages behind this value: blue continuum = 7.67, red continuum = 7.81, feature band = 7.12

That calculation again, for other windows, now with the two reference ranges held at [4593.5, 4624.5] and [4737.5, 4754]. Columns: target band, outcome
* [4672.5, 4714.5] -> 0.13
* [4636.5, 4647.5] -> 0.15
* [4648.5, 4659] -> 0.12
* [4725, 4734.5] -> 0.12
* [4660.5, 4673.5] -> 0.14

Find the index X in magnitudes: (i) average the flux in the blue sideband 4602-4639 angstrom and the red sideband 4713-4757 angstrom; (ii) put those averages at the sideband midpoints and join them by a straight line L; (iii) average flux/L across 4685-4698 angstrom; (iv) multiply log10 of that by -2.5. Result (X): 0.07 mag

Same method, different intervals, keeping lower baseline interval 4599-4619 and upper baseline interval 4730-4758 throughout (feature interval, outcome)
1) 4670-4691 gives 0.09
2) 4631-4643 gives 0.09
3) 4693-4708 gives 0.14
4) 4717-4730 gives 0.02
